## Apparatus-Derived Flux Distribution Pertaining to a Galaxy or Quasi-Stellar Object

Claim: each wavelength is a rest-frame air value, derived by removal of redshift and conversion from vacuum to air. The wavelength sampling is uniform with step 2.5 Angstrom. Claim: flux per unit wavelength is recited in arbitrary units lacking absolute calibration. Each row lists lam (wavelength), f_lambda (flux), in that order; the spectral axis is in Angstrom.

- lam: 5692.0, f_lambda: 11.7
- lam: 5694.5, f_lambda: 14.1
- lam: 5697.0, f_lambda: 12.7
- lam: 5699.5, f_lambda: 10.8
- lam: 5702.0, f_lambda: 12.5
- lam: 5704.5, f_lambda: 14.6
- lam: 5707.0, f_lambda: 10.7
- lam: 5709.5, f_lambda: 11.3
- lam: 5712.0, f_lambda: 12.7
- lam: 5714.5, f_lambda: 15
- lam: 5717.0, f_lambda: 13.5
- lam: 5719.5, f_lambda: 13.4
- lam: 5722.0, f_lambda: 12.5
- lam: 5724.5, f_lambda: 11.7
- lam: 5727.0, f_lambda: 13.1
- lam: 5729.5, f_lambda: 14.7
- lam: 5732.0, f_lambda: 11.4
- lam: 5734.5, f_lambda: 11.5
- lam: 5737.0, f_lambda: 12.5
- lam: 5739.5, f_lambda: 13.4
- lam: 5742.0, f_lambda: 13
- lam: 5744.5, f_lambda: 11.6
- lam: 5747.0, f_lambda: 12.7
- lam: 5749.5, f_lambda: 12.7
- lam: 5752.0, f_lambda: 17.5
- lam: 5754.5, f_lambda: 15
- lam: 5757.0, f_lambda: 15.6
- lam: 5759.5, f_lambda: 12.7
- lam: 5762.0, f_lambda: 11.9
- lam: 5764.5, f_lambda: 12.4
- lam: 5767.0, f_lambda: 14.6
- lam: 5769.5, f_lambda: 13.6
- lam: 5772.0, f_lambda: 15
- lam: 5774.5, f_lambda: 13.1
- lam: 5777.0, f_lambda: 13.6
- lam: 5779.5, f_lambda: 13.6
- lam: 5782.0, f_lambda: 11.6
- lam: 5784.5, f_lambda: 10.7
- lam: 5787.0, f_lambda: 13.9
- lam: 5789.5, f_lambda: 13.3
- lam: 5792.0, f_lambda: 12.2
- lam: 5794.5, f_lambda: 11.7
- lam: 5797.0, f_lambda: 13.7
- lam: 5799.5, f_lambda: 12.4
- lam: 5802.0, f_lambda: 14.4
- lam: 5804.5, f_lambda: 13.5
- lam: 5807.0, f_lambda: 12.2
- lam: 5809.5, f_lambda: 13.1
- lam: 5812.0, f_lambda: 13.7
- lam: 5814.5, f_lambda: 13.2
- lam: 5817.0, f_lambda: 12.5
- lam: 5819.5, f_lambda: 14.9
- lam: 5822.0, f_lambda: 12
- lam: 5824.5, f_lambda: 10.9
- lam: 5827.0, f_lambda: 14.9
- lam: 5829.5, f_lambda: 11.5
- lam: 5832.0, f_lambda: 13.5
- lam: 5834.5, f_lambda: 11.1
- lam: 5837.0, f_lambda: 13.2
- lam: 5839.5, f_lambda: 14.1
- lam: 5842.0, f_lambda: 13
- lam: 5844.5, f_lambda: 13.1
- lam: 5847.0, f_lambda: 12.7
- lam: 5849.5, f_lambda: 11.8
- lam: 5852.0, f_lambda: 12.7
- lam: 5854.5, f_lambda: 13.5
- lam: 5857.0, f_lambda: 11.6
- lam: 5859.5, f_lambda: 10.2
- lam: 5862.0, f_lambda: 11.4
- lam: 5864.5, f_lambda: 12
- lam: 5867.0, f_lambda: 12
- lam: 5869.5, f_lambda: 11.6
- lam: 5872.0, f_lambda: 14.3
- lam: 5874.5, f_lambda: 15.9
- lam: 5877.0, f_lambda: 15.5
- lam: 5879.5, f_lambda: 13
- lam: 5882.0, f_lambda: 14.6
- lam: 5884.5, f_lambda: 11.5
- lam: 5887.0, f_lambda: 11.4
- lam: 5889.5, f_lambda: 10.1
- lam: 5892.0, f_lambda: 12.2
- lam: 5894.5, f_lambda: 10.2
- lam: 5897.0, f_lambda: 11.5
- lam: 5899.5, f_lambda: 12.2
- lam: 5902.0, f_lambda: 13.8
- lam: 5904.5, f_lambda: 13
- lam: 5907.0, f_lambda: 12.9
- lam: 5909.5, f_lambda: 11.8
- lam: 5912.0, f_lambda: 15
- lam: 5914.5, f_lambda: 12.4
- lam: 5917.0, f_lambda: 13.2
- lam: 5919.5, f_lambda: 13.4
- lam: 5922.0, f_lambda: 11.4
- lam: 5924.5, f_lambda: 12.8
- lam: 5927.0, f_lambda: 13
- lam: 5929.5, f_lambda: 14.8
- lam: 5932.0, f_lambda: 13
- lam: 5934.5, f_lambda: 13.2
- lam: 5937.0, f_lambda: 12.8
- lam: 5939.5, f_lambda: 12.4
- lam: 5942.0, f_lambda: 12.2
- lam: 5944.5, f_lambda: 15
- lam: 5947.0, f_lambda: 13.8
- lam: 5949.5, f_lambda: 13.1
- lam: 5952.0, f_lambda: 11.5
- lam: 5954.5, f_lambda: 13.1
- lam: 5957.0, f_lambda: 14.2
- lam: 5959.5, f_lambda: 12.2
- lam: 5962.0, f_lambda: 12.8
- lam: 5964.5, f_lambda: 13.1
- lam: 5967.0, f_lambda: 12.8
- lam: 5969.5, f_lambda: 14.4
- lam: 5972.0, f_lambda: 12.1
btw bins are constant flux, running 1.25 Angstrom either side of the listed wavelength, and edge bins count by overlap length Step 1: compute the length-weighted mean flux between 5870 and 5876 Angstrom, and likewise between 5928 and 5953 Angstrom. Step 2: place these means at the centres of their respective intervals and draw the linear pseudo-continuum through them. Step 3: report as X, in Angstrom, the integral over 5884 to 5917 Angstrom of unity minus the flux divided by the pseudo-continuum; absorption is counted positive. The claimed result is 4.3 Angstrom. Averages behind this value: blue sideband 14.7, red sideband 13.2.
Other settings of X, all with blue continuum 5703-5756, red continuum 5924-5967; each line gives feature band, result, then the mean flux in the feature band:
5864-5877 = -0.35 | 13.5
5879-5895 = 1.49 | 11.9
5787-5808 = 0.16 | 13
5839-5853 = 0.28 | 12.8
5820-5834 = 0.52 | 12.6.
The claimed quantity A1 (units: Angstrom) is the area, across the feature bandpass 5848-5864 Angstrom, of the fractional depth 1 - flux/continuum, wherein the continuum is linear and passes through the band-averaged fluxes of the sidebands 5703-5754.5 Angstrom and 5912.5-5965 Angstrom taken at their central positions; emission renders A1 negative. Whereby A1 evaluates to 1.4 Angstrom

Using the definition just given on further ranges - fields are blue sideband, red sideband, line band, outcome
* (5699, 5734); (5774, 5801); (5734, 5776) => -2.6 Angstrom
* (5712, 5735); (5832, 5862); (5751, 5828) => -3.6 Angstrom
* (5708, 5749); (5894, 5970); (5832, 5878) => 0.4 Angstrom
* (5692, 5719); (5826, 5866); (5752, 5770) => -1.8 Angstrom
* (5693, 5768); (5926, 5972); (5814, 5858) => 1.1 Angstrom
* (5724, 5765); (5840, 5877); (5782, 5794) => 0.6 Angstrom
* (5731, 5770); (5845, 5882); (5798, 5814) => -0.2 Angstrom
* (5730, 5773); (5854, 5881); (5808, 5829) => 0.0 Angstrom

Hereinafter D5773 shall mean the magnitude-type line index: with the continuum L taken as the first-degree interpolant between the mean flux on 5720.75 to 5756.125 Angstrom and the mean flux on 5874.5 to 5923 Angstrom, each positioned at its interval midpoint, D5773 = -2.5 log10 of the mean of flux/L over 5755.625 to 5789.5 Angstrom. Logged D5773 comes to -0.02 mag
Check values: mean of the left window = 13.1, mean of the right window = 12.7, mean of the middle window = 13.3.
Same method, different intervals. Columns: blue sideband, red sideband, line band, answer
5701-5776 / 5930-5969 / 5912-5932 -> -0.003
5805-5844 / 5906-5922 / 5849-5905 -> 0.045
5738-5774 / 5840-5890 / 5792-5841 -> 0.013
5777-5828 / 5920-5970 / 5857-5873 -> 0.099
